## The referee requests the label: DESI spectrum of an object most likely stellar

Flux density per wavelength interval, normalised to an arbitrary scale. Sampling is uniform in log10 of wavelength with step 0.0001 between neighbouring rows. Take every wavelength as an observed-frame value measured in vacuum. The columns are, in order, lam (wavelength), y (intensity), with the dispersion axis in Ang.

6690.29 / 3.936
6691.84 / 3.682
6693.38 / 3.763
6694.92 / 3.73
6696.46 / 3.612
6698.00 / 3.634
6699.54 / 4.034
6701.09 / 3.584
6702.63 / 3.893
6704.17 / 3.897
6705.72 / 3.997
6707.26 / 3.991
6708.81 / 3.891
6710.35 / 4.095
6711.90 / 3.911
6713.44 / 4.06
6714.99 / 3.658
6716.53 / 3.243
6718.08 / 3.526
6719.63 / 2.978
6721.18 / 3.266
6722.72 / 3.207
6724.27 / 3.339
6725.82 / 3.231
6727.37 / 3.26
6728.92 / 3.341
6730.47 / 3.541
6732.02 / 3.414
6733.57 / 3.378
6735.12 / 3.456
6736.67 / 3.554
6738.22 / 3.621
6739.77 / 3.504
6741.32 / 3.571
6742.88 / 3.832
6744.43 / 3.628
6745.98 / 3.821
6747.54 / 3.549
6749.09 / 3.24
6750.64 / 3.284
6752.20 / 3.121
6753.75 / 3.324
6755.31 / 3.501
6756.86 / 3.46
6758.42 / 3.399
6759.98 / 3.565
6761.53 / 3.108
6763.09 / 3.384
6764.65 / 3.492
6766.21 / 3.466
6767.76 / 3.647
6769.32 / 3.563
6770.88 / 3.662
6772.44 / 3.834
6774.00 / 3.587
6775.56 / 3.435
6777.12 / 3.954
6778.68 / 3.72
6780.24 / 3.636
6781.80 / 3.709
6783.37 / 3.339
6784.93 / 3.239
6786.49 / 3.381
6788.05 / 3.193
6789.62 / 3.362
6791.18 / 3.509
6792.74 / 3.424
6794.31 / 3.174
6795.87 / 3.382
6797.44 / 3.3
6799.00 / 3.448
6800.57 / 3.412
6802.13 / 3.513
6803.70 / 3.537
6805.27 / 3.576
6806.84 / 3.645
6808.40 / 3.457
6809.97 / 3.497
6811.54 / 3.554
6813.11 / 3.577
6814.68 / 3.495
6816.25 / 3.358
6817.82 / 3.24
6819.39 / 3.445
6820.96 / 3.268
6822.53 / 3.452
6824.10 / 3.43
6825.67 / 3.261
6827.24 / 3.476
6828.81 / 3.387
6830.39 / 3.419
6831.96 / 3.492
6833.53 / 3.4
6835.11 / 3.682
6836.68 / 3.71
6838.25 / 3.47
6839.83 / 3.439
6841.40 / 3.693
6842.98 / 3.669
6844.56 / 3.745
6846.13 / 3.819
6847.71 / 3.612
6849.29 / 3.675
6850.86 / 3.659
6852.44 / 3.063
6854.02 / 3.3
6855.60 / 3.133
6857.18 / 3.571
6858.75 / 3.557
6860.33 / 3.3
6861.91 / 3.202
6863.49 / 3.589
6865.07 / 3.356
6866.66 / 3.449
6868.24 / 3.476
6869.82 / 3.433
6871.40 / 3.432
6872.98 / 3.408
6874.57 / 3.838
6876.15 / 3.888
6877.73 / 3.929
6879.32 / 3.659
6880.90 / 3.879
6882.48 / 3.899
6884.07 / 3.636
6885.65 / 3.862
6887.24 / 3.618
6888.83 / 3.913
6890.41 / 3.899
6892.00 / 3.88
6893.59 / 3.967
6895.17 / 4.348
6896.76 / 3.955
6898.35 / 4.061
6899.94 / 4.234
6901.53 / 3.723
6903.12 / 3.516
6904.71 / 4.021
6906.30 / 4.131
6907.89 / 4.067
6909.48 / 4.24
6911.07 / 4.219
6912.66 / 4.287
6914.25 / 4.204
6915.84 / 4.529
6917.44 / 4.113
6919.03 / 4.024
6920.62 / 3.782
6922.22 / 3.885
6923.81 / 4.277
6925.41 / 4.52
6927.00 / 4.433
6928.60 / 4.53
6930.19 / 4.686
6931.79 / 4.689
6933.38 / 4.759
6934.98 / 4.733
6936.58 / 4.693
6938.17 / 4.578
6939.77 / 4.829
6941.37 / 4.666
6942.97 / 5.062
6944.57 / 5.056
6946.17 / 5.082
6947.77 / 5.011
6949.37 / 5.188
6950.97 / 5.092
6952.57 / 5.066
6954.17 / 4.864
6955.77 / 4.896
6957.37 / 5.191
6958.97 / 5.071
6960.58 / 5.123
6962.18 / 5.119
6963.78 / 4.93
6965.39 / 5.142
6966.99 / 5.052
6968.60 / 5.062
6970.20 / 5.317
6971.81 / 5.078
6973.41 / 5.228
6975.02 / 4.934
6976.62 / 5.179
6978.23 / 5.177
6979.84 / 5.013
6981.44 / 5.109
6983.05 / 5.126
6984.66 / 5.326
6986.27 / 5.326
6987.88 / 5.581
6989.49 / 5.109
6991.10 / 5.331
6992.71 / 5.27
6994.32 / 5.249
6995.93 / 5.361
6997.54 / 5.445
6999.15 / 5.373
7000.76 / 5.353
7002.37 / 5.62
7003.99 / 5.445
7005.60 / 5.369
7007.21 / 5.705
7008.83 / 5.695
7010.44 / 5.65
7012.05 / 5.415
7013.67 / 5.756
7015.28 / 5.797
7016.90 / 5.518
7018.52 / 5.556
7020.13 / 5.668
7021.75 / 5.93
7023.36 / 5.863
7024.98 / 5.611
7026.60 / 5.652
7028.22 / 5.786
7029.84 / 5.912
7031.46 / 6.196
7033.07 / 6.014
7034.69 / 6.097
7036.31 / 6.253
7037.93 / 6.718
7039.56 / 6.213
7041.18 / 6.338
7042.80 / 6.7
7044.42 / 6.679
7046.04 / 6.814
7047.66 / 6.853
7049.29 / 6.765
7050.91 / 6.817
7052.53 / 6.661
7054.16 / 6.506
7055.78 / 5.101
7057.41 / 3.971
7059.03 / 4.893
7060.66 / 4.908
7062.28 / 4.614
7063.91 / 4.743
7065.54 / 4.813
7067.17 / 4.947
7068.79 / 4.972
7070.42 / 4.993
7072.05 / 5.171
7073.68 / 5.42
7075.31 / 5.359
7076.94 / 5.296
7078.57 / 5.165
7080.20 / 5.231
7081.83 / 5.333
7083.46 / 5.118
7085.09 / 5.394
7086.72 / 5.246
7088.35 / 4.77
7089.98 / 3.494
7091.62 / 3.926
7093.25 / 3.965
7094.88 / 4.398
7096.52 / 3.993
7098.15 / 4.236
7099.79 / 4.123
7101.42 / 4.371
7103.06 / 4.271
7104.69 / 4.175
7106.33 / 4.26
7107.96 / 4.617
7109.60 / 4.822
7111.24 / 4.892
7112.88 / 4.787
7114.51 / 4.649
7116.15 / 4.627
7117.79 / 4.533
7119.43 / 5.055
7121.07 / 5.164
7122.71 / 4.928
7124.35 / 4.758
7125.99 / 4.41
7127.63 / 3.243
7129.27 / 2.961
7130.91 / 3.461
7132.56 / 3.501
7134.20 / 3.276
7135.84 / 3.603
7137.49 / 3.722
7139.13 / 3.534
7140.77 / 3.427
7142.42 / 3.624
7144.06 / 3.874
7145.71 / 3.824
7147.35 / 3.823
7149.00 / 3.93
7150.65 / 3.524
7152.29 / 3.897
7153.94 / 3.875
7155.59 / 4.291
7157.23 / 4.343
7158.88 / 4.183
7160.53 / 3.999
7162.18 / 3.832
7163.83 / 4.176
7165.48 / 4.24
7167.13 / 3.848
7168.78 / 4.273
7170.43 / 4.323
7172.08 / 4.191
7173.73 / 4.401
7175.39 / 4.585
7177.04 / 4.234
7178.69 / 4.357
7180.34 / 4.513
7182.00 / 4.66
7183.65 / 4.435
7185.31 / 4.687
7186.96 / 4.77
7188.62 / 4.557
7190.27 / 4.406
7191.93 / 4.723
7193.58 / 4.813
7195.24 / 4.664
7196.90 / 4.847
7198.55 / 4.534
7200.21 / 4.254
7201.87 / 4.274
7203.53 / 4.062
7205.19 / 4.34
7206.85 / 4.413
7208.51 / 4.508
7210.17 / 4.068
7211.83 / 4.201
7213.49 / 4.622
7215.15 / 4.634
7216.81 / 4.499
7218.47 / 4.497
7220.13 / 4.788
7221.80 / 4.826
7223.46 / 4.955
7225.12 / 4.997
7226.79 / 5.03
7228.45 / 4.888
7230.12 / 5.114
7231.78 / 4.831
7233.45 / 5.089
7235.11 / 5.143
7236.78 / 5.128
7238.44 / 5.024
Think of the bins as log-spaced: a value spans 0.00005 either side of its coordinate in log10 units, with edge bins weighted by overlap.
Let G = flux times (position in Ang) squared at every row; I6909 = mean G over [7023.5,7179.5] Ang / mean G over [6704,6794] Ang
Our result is 1.50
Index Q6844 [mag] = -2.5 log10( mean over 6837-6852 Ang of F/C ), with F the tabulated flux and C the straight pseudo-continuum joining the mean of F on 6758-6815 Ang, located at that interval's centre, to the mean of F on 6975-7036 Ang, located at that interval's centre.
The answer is 0.11 mag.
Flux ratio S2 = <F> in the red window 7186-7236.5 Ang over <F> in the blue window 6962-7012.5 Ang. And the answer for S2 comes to 0.9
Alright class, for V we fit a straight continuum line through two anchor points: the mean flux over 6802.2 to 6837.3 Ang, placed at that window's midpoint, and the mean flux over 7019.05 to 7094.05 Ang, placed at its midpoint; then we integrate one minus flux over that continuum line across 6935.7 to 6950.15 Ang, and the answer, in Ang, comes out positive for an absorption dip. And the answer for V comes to -1.1 Ang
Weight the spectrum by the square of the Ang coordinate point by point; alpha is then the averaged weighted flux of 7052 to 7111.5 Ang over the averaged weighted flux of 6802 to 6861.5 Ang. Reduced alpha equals 1.5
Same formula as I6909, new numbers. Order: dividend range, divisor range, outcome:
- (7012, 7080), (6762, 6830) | 1.77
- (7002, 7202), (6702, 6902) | 1.48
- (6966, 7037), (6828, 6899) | 1.57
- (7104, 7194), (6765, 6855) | 1.33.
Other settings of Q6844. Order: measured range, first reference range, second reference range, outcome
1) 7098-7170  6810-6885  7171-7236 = 0.07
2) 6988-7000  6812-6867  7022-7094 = -0.08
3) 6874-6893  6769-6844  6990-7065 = 0.12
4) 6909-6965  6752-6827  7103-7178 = -0.24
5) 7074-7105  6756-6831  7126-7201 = -0.17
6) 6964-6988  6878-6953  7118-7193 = -0.21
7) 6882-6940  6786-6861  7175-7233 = -0.12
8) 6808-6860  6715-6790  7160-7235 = 0.05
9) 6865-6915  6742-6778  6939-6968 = 0.17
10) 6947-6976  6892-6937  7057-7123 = -0.17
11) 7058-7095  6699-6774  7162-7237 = -0.14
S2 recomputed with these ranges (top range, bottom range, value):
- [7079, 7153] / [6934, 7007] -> 0.83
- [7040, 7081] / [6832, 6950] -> 1.40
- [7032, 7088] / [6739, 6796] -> 1.62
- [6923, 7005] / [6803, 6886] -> 1.43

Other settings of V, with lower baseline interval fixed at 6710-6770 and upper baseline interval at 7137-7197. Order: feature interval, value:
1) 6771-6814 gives 0.7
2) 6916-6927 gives -1.1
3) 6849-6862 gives 1.0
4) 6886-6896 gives -0.6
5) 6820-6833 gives 0.8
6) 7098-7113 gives -1.3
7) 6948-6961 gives -4.1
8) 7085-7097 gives -0.8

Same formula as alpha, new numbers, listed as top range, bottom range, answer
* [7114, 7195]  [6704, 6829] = 1.33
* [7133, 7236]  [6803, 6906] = 1.32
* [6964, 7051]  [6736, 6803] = 1.74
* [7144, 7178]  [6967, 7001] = 0.82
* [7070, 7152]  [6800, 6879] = 1.34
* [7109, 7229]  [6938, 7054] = 0.82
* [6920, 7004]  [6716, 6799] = 1.54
